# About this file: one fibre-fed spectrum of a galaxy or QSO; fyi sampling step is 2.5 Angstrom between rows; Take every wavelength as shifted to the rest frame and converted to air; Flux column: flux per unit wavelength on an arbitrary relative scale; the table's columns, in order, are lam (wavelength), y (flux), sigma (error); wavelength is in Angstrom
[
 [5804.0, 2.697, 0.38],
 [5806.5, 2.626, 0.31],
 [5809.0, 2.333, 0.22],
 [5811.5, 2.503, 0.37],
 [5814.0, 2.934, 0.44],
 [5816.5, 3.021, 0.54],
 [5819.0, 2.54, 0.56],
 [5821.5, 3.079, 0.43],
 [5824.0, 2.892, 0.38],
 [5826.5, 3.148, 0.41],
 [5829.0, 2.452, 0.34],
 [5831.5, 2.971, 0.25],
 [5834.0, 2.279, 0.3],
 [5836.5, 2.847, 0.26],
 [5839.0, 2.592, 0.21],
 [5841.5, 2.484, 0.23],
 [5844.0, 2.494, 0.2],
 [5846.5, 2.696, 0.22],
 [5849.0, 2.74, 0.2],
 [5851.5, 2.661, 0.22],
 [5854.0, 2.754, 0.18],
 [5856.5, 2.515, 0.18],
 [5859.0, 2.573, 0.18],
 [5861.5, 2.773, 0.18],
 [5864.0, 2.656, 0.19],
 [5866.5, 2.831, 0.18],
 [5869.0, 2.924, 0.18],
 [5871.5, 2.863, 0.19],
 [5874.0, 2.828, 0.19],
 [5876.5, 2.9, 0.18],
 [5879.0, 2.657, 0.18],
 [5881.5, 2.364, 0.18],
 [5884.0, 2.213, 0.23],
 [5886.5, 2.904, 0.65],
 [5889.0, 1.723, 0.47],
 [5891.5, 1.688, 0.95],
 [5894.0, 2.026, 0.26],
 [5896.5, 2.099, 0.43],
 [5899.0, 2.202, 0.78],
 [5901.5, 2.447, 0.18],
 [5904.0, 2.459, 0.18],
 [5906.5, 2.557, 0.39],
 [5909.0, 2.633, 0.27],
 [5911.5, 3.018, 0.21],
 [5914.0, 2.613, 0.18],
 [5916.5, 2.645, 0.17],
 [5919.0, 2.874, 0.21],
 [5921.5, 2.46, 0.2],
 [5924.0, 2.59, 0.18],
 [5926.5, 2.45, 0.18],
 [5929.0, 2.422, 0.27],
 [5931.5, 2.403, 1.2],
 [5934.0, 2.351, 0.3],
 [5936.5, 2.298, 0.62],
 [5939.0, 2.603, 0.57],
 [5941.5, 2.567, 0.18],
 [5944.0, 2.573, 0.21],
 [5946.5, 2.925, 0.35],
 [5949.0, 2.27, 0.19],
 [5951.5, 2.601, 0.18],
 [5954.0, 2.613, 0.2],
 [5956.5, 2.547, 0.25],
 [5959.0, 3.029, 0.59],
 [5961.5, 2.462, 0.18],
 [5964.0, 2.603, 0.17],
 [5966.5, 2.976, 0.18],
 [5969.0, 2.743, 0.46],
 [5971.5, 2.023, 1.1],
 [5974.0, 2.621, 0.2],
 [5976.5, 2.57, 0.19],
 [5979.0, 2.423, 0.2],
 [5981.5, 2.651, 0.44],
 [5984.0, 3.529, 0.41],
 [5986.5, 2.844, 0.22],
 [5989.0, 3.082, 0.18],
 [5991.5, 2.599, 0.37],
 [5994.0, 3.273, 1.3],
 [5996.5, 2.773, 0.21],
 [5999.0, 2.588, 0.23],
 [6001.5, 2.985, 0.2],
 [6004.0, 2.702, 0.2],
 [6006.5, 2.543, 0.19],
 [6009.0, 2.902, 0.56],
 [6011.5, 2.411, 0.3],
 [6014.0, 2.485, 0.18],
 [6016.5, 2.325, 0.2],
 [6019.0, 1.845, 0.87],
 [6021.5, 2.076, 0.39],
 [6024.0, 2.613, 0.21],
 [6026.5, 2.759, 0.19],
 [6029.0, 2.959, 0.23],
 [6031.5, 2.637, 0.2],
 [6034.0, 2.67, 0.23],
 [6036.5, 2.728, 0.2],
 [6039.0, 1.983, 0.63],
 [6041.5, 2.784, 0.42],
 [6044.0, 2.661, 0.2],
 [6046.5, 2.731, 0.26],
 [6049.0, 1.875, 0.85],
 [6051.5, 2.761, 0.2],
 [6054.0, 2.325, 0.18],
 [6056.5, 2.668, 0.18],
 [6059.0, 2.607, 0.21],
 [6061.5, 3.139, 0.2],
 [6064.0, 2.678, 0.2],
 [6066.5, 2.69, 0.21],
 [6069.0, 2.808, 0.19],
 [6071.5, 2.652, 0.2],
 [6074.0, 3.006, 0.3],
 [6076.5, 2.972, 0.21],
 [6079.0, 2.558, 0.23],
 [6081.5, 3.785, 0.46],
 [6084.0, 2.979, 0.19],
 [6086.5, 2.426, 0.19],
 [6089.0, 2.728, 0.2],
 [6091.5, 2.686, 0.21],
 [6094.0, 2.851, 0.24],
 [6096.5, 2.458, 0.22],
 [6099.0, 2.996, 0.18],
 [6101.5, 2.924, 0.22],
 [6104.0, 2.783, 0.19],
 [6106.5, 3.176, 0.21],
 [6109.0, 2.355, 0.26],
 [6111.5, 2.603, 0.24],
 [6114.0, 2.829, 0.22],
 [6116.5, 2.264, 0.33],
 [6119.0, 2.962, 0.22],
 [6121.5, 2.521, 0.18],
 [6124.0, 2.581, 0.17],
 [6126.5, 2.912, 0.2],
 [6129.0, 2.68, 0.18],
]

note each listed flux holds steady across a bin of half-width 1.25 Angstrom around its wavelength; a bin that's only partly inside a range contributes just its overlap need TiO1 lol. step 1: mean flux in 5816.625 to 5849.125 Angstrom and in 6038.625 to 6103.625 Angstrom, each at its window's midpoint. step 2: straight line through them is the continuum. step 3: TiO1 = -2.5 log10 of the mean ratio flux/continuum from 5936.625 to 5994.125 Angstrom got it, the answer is 0.02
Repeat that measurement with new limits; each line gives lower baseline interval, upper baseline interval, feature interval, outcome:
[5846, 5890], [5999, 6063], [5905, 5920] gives -0.04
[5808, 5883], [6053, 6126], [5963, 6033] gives 0.03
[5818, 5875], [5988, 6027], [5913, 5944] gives 0.06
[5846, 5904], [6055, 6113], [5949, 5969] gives -0.01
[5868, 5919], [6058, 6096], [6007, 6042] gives 0.09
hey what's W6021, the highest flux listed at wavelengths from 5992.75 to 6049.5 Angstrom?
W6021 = 3.273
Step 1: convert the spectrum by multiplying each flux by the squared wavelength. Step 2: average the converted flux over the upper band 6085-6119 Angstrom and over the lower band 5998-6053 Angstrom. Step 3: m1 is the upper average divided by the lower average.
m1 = 1.09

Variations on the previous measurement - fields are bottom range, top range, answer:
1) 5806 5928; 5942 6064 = 1.06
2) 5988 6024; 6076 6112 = 1.11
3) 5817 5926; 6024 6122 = 1.12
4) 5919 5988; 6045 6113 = 1.10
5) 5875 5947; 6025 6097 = 1.16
